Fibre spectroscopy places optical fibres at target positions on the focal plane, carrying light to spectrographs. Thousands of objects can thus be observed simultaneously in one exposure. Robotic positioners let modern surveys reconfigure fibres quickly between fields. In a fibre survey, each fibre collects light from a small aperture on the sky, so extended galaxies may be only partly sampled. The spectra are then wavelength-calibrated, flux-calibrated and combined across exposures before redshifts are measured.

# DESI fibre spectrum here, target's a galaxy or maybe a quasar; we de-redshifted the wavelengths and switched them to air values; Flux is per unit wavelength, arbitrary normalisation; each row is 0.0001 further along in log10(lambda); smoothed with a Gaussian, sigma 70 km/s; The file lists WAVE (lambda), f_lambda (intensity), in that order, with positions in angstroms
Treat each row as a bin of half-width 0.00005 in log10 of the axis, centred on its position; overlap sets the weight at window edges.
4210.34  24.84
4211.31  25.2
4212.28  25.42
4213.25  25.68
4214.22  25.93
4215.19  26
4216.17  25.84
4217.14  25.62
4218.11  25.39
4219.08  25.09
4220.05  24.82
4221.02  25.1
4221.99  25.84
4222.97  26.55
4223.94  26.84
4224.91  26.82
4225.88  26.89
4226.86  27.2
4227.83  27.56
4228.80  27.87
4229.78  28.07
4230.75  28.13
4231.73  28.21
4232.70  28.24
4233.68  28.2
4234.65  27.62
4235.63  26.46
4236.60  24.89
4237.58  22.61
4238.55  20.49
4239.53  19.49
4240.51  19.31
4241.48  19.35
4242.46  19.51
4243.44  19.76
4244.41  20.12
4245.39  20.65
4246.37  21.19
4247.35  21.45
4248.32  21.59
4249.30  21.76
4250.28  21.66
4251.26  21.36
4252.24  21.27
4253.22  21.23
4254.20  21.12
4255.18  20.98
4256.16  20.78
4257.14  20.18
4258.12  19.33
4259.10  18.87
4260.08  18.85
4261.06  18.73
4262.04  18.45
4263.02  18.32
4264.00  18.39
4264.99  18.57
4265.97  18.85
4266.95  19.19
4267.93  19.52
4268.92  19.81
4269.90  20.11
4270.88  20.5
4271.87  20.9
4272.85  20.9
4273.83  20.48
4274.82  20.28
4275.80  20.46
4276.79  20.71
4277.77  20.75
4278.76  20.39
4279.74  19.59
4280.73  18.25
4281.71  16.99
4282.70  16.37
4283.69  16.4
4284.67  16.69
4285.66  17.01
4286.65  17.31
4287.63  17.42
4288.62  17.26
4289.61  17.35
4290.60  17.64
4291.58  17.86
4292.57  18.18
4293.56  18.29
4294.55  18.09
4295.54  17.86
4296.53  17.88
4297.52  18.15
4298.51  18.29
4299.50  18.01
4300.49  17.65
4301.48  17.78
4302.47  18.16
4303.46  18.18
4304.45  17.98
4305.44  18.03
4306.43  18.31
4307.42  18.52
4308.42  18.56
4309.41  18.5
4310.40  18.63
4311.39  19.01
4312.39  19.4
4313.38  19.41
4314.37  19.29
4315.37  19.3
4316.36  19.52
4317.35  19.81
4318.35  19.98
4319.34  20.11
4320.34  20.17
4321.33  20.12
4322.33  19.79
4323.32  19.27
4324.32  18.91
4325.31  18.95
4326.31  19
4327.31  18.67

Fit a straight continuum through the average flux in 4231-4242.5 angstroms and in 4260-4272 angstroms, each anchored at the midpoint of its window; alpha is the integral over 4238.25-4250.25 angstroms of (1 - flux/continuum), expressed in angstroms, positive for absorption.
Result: 1.2 angstroms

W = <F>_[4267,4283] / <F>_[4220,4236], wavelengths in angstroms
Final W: 0.7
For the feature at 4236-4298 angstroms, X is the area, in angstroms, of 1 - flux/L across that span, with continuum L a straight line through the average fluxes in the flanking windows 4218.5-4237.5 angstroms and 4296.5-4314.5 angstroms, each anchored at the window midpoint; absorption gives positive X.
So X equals 8.3 angstroms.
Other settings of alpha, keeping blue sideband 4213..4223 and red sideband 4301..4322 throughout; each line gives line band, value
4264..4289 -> 2.89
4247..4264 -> 1.97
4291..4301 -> 1.03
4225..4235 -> -1.23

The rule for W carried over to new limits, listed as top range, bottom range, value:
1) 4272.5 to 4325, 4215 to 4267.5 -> 0.82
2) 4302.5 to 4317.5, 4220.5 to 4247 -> 0.77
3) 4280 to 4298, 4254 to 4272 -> 0.90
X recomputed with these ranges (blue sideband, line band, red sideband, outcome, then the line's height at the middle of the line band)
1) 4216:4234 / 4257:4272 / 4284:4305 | 1.7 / 21.6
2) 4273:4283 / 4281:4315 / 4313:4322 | 2.9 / 19.6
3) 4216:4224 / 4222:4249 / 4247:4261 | -0.9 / 23.4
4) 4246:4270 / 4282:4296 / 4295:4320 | 1.3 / 19.2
